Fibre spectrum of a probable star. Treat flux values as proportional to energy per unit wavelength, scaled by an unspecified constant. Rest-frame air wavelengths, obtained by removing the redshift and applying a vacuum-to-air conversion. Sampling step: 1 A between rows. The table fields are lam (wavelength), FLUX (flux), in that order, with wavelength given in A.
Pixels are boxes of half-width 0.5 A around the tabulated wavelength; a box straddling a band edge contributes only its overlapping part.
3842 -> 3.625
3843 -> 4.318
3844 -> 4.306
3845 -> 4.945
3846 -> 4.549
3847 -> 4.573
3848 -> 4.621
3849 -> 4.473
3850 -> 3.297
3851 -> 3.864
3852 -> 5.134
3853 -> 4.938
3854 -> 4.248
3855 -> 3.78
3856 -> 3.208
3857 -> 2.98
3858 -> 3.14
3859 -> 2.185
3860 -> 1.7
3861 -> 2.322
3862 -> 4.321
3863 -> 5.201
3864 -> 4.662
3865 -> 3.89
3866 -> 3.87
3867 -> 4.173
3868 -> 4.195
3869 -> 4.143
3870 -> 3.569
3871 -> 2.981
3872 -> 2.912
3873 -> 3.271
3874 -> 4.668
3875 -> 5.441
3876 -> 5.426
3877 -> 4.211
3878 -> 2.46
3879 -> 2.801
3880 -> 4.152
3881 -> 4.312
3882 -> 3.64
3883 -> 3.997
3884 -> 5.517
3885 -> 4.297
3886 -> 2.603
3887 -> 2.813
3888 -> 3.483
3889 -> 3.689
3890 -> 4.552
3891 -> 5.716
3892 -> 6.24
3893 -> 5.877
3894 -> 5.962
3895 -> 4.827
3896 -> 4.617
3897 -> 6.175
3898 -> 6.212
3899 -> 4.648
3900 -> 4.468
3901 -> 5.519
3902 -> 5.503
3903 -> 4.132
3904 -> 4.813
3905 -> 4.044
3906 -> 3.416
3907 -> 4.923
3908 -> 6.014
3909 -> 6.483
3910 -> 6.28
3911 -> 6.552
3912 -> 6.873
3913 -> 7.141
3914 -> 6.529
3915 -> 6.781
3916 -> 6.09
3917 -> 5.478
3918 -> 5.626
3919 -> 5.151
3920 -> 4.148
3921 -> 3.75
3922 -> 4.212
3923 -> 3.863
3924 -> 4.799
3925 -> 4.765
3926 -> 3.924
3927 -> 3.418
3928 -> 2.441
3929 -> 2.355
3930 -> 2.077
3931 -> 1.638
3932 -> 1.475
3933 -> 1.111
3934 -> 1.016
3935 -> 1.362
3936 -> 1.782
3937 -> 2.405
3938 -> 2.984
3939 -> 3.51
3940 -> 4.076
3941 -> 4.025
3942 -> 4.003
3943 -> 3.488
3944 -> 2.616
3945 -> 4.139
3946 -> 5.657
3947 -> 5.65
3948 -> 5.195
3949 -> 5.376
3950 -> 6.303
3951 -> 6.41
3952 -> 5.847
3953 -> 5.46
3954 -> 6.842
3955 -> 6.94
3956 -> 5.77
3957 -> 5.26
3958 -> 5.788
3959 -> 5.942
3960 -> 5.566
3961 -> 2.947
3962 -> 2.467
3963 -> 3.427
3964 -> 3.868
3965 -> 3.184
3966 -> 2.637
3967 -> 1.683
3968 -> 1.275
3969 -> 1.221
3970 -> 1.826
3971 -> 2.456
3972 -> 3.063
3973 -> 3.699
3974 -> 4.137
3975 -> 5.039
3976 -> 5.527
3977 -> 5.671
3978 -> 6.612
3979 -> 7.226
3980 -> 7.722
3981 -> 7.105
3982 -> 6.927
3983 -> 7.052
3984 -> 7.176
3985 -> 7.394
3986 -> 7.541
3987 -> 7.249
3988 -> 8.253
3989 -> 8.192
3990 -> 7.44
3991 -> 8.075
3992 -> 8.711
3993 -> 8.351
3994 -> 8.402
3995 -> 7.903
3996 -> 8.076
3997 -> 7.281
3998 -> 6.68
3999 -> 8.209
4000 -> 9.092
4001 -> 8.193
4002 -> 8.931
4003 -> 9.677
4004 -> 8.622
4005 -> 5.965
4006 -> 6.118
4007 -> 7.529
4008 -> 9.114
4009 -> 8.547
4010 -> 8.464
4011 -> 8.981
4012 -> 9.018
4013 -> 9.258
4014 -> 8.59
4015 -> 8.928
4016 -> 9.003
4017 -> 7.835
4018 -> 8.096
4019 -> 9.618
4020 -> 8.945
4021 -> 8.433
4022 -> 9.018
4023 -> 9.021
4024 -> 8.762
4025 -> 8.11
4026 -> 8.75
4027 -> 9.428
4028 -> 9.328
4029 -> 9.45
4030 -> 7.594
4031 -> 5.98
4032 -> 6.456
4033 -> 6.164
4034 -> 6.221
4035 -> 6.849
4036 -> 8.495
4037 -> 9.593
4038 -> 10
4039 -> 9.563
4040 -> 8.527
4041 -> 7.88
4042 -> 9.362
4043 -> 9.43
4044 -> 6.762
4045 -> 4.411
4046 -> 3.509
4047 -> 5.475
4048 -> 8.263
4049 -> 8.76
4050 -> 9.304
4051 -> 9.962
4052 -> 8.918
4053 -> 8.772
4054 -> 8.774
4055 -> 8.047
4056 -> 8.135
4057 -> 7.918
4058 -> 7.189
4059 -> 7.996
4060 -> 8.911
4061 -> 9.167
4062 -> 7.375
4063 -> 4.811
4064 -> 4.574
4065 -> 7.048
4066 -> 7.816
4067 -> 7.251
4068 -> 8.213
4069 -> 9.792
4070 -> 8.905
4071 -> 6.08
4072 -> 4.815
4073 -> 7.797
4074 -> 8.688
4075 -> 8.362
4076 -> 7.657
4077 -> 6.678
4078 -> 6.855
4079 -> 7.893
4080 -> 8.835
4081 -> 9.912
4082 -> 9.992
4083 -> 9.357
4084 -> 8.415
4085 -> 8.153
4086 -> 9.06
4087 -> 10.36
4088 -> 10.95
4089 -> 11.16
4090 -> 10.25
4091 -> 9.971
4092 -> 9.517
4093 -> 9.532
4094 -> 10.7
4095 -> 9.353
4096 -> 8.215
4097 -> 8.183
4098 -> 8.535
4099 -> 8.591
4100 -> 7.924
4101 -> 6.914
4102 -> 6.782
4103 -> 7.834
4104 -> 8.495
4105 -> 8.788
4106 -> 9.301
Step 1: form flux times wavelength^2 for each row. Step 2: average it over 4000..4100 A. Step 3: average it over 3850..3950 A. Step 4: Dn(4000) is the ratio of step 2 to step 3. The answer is 2.13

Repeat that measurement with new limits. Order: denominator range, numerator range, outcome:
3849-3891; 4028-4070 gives 2.23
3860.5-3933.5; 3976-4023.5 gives 1.91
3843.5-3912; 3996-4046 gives 2.02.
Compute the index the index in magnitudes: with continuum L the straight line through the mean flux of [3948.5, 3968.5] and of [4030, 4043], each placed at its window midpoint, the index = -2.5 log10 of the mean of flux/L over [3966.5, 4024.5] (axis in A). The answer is -0.14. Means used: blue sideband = 4.65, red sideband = 7.97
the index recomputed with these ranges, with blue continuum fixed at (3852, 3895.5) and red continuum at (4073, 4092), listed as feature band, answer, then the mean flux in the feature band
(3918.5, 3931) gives 0.39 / 3.66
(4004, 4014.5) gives -0.13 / 8.18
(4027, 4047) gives 0.04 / 7.65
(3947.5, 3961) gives 0.03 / 5.79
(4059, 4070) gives 0.13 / 7.58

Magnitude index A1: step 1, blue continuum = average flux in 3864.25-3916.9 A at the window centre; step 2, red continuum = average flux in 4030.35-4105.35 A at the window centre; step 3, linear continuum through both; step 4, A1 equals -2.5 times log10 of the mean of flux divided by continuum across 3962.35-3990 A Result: 0.25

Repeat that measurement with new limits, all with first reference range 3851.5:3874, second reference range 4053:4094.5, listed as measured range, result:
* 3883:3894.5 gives -0.07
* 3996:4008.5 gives -0.17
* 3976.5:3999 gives -0.16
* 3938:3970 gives 0.29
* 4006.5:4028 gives -0.22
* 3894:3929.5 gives -0.06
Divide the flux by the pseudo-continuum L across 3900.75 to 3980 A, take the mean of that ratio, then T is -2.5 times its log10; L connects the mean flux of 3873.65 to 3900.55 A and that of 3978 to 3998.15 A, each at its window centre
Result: 0.357 mag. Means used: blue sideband 4.55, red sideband 7.63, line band 4.36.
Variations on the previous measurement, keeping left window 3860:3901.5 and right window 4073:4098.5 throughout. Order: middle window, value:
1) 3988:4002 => -0.17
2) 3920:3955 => 0.43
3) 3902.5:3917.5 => -0.14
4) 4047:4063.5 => 0.02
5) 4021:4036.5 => -0.04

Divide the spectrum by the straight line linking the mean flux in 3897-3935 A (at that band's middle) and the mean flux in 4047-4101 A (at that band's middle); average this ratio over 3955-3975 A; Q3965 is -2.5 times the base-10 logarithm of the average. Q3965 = 0.49 mag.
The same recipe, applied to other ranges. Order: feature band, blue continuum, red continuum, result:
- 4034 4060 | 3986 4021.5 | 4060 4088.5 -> 0.010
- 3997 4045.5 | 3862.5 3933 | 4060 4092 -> -0.163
